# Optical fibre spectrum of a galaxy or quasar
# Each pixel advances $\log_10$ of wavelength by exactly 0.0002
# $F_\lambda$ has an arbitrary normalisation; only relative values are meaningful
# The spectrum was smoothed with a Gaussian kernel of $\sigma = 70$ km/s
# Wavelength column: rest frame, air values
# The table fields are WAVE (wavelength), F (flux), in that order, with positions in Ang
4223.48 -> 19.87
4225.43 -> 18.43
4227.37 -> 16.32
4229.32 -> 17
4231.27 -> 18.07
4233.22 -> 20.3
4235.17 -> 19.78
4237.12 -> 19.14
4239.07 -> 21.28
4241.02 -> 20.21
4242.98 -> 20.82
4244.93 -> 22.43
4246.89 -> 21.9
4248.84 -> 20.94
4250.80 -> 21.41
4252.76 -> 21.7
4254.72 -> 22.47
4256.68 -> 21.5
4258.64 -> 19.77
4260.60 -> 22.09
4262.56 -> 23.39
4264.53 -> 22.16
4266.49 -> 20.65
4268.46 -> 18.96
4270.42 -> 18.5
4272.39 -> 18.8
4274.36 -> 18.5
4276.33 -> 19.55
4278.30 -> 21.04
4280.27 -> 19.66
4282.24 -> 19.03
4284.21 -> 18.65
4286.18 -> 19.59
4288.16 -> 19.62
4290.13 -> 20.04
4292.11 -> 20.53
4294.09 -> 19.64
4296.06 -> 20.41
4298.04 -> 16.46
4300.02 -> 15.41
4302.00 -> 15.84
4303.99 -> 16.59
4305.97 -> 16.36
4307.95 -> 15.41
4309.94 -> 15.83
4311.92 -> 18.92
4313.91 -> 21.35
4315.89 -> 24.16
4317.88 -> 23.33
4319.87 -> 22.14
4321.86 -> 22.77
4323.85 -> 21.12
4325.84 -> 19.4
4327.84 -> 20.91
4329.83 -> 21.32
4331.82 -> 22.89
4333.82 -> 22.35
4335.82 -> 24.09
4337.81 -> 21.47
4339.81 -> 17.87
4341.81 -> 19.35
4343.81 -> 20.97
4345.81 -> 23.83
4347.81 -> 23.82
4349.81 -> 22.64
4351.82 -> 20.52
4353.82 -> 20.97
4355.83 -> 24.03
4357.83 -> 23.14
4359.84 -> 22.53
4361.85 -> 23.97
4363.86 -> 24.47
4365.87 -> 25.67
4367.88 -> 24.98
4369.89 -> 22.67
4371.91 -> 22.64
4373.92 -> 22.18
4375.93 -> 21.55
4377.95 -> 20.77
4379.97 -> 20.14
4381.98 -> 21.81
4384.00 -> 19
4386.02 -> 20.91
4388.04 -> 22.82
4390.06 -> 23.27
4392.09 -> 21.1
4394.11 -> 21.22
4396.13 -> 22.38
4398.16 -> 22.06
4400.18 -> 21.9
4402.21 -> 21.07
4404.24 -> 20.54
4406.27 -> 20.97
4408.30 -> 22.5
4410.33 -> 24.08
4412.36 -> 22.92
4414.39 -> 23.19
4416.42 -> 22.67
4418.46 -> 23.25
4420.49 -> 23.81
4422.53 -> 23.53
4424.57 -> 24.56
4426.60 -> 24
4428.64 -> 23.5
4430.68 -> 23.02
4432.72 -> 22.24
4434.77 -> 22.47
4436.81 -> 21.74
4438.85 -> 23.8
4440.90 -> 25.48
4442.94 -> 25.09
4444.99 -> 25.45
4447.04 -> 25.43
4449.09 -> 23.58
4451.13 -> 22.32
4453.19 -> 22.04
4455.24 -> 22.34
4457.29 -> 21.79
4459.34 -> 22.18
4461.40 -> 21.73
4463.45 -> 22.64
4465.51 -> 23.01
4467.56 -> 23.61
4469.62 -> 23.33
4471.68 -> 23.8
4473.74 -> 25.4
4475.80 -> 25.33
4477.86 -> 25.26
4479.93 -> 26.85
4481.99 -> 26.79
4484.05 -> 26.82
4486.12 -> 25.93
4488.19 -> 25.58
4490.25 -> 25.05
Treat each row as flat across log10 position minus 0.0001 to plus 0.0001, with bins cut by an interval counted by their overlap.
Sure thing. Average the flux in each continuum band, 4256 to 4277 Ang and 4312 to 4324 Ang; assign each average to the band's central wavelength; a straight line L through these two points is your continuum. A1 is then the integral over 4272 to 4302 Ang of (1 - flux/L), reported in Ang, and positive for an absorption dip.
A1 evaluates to 3.0 Ang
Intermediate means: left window 20.3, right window 22.3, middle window 19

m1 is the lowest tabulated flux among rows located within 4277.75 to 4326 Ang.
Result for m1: 15.41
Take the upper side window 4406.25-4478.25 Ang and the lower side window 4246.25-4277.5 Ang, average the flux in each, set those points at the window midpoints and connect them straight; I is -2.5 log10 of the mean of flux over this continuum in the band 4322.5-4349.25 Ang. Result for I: 0.02 mag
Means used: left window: 20.8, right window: 23.4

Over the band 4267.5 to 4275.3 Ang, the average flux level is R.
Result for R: 18.7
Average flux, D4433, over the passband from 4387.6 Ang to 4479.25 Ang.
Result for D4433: 23.1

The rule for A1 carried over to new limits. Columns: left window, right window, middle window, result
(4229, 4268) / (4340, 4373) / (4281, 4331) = 5.68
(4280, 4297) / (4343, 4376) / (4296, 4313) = 3.17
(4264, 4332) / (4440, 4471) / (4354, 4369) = -2.04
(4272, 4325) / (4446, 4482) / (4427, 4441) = -0.12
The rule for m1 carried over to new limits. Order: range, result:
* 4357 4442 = 19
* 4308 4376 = 15.83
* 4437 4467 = 21.73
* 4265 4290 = 18.5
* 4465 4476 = 23.01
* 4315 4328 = 19.4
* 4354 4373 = 22.53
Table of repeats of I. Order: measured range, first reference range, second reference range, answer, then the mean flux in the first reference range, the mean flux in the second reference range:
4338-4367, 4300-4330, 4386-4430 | -0.082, 19.5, 22.6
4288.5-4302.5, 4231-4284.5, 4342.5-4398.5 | 0.144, 20.5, 22.3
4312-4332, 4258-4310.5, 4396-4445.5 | -0.086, 19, 23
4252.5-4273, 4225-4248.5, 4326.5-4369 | -0.030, 19.7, 22.4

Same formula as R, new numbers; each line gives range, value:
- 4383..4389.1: 20.9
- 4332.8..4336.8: 23.2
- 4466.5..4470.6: 23.5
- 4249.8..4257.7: 21.7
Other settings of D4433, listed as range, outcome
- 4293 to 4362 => 20.6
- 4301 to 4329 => 19.6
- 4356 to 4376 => 23.5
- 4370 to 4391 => 21.6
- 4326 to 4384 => 22.2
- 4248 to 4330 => 19.9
